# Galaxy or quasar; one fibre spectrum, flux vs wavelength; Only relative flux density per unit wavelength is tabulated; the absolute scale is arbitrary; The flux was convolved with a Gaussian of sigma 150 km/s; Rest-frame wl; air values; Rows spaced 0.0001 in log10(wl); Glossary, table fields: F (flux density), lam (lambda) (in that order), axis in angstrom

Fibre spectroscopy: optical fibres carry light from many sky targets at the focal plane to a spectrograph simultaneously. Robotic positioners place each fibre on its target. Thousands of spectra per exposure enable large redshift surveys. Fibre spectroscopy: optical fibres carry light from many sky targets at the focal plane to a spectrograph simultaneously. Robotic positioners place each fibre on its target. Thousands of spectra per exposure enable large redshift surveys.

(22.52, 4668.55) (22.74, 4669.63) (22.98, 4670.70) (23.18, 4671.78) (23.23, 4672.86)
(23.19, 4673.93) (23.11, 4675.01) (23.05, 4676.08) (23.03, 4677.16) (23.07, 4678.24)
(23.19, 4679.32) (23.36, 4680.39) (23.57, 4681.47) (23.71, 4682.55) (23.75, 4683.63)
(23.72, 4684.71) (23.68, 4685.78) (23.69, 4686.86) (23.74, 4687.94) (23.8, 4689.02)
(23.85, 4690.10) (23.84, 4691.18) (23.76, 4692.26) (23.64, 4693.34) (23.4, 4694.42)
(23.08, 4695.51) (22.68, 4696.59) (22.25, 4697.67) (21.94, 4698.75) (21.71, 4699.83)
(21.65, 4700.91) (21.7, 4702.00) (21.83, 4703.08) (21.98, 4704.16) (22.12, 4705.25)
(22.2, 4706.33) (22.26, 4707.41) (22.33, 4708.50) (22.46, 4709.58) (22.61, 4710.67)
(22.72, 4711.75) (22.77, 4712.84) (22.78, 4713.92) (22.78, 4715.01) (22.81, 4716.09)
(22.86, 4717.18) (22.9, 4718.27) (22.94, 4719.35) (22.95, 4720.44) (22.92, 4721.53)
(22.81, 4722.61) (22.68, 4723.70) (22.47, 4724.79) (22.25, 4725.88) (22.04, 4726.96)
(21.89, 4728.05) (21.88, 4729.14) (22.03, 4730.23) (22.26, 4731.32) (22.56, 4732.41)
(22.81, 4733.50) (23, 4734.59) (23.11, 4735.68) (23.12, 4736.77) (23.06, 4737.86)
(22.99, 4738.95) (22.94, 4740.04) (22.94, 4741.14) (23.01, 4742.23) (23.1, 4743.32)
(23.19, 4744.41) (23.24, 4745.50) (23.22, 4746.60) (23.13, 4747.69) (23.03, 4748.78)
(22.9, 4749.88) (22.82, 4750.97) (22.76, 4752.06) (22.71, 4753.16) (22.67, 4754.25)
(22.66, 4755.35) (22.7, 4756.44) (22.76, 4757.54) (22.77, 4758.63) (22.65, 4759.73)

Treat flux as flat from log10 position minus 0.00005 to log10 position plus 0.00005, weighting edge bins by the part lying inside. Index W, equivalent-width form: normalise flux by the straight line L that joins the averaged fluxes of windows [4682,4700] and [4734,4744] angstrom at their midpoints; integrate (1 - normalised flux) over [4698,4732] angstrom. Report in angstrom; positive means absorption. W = 1.2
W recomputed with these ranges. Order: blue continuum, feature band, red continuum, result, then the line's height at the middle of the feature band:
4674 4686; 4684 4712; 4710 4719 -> 0.3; 23.1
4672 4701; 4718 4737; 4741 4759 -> 0.4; 23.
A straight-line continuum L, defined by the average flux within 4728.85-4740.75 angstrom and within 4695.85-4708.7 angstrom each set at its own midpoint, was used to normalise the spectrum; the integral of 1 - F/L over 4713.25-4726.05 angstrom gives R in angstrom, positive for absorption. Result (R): -0.2 angstrom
